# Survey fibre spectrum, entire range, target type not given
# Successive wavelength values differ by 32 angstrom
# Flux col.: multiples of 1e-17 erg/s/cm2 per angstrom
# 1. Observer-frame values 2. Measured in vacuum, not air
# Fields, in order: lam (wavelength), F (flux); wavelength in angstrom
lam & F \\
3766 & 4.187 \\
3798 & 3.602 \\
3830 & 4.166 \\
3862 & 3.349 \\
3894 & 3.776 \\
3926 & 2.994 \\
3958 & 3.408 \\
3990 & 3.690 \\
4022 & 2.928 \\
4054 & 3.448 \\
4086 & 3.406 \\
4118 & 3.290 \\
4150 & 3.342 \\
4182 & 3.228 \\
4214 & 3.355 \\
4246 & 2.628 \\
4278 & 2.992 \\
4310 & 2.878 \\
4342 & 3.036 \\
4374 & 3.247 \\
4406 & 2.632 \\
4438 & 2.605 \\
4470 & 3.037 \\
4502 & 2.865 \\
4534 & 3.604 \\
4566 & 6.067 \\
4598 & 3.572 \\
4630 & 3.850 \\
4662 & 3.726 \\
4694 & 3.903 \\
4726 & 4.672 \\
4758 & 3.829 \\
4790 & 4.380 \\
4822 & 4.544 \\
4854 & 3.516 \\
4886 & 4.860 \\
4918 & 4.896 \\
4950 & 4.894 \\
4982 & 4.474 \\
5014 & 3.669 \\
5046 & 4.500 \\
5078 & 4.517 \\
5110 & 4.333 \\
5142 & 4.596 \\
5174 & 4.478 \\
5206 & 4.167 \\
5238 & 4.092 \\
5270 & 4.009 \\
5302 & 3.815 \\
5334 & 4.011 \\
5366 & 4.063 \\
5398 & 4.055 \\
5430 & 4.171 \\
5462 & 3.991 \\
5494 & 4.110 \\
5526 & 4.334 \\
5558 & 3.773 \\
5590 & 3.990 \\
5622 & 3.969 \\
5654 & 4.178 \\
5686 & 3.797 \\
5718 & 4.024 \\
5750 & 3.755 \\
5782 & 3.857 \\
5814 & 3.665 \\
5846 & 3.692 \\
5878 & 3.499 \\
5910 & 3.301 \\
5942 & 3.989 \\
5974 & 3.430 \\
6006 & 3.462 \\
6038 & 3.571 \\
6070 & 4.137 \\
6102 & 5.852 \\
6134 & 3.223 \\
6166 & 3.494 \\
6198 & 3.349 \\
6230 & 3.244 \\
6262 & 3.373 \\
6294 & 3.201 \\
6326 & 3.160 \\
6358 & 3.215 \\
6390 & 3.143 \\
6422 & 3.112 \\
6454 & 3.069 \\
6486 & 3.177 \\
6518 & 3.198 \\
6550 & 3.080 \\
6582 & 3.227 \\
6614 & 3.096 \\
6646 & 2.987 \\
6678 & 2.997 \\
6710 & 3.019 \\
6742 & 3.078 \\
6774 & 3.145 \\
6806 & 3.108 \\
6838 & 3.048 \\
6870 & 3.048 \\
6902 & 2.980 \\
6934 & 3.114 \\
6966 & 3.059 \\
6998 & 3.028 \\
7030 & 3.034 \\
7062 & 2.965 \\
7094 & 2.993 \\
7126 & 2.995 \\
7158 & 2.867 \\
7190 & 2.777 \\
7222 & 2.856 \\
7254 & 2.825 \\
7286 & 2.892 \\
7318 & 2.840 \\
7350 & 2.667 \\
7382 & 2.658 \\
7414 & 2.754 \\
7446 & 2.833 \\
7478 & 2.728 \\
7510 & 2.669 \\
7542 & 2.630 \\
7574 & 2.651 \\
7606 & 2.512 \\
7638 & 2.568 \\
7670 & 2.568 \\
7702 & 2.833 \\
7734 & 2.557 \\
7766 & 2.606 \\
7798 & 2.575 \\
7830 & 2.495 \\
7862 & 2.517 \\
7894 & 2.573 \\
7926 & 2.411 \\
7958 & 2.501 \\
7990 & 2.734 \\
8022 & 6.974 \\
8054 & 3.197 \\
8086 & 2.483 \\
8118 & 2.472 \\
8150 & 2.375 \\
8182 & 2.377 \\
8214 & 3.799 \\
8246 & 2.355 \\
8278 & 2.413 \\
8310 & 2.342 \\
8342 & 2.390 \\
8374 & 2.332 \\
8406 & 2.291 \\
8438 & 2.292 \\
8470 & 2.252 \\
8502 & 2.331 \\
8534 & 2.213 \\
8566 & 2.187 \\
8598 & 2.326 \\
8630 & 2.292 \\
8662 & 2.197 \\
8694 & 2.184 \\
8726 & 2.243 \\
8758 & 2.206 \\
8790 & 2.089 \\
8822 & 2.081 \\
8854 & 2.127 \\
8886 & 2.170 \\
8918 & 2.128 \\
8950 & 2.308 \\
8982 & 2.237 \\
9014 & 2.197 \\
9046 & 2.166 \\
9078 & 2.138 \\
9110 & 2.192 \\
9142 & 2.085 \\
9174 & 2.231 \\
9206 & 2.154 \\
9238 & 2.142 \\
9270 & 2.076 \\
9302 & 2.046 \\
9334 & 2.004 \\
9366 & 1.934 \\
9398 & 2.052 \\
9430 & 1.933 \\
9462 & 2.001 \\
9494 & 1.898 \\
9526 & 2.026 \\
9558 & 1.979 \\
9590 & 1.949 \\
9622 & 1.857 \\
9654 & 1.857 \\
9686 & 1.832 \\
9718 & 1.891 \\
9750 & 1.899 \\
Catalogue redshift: 0.221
